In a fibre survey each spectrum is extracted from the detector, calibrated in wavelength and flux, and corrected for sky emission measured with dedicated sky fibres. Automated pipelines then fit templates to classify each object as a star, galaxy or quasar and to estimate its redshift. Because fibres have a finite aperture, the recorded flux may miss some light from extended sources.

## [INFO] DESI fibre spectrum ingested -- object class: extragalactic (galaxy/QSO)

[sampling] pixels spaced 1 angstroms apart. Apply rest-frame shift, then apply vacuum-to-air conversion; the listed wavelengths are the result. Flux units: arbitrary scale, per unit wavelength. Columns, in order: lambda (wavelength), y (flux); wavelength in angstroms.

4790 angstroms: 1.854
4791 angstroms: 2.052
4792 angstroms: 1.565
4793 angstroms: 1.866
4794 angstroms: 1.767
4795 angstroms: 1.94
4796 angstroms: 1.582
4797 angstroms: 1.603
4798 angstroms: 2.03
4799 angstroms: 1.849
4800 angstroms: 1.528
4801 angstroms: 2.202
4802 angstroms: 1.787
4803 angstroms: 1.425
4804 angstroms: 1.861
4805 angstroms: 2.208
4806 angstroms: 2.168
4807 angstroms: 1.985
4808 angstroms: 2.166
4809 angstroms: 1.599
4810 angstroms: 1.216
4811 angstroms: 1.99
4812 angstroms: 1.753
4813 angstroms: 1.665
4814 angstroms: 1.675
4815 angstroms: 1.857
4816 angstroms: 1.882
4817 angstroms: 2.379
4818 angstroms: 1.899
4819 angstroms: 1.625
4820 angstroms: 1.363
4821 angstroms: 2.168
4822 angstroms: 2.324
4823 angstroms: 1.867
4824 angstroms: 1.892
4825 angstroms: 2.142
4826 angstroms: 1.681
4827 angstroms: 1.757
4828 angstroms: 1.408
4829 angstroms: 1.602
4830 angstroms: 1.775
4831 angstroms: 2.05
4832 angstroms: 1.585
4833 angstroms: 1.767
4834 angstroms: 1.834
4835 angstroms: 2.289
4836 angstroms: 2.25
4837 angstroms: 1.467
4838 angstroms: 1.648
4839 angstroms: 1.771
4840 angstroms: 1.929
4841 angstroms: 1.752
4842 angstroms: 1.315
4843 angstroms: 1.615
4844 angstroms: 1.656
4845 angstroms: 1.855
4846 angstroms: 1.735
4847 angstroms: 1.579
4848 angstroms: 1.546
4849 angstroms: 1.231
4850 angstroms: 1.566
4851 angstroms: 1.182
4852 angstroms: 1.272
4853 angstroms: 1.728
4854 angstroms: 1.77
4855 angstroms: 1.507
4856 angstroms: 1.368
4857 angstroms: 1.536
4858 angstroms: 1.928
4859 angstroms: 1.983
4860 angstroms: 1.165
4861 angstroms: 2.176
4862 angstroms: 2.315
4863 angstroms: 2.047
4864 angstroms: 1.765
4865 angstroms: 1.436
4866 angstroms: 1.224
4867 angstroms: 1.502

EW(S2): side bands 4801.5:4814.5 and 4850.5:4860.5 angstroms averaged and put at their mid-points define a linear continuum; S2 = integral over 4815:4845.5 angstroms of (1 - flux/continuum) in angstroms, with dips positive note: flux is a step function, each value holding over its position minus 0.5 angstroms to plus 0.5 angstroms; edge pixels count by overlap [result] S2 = -2.43 angstroms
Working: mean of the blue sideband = 1.81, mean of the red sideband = 1.54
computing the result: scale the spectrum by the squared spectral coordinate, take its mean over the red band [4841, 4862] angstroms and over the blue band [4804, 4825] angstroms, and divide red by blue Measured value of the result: 0.9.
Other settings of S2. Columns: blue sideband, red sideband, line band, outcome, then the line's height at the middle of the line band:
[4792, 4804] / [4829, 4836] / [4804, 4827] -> -0.6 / 1.83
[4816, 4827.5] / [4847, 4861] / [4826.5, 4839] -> 0.0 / 1.79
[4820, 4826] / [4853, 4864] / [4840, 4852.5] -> 2.1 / 1.85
